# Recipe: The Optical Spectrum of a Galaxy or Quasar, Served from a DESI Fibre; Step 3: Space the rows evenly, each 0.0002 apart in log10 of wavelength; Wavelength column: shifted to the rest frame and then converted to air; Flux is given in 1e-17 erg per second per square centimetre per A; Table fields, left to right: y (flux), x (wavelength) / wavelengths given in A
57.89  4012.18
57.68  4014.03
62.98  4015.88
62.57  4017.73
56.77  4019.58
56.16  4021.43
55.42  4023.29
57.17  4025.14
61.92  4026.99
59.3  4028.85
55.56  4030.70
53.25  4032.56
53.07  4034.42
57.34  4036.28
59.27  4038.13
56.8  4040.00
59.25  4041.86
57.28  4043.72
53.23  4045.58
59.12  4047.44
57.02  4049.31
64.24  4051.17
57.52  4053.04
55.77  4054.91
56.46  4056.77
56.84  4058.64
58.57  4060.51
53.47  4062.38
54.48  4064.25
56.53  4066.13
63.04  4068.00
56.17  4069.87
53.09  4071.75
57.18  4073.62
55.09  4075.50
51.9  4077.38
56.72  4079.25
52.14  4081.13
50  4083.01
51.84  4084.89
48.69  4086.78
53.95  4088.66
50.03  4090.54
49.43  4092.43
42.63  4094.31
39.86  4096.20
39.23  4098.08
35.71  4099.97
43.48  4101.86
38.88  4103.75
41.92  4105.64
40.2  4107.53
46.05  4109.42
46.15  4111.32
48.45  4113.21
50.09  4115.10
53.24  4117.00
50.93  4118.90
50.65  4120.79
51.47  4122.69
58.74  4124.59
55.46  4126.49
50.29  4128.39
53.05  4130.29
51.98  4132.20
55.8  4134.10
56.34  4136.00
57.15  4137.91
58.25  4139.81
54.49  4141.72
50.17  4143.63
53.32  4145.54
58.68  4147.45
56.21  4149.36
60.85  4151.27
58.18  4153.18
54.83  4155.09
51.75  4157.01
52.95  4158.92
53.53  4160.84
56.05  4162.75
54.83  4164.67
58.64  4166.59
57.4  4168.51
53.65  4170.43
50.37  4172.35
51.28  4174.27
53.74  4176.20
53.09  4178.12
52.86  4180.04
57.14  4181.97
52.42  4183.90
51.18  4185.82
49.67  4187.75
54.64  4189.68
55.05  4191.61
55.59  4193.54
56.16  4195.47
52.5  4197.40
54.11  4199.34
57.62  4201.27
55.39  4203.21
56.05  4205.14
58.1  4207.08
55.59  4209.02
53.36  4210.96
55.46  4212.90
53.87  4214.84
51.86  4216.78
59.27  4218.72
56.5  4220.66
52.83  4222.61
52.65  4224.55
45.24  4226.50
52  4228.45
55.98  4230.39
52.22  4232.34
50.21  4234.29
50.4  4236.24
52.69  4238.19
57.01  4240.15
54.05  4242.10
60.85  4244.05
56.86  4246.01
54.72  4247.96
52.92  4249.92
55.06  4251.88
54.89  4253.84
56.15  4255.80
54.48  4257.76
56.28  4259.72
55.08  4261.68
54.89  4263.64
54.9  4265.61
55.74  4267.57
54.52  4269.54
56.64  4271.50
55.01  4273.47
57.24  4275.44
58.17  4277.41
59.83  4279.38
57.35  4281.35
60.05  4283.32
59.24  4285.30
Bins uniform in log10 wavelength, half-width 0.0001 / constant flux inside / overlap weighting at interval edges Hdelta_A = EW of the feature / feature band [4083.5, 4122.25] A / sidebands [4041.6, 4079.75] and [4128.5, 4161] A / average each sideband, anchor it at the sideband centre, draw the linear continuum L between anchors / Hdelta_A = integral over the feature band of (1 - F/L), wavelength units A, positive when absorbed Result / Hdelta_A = 6.7 A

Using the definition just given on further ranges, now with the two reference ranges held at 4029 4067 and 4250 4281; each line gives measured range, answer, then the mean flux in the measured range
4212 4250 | 1.4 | 53.9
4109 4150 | 2.4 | 53.1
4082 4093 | 1.2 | 50.7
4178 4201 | 1.0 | 53.8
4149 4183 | 0.9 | 54.8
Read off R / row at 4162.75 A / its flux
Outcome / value 56.05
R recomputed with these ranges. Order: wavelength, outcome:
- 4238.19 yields 52.69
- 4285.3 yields 59.24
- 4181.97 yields 57.14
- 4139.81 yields 58.25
